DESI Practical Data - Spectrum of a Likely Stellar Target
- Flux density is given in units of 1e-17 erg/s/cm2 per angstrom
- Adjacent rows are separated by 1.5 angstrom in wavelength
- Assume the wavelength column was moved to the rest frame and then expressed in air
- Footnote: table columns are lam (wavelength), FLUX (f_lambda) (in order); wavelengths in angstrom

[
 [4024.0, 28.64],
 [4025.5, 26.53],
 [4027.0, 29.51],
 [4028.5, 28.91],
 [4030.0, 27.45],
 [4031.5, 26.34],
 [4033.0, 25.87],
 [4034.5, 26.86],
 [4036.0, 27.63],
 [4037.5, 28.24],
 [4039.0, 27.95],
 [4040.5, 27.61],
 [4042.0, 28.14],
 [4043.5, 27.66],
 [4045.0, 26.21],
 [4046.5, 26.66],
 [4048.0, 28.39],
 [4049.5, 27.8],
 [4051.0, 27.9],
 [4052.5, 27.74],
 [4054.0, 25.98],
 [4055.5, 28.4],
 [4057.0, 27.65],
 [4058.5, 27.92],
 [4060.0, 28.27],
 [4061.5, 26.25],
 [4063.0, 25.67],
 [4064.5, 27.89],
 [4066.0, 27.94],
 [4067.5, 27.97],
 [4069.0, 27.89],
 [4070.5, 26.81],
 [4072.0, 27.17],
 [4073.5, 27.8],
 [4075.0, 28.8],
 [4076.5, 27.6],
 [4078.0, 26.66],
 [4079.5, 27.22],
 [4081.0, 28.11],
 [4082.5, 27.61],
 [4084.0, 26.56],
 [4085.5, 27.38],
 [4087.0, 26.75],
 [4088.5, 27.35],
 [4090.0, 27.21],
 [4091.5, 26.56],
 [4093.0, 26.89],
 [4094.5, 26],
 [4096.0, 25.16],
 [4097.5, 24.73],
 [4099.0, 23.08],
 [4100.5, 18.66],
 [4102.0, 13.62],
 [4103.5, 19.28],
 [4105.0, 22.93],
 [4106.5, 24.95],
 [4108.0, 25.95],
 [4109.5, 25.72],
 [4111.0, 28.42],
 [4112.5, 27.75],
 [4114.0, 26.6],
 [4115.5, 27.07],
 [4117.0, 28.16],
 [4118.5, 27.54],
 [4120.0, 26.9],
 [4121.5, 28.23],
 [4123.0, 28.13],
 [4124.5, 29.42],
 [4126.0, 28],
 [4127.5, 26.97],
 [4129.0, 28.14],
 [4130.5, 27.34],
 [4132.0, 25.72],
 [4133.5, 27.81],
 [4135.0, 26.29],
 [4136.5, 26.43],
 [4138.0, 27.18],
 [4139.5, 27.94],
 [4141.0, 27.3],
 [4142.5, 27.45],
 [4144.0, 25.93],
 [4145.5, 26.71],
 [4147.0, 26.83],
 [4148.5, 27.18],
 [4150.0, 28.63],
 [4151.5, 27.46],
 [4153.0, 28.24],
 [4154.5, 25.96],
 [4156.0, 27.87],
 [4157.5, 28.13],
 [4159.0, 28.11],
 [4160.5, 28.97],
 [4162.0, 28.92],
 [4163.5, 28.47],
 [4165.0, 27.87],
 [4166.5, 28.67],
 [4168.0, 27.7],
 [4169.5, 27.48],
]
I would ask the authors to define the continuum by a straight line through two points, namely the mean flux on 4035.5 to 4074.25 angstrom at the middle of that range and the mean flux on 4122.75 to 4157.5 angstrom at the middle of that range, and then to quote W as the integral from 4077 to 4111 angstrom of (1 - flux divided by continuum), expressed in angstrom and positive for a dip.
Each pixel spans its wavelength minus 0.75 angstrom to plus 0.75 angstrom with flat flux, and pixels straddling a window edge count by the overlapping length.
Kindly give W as 3.00 angstrom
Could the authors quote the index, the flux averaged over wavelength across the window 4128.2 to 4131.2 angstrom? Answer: 27.7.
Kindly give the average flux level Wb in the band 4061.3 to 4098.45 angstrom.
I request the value 27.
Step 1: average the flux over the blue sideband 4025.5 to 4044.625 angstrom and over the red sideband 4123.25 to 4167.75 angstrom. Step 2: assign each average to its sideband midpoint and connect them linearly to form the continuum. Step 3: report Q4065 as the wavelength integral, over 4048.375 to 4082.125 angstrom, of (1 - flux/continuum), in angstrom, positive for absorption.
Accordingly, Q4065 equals 0.09 angstrom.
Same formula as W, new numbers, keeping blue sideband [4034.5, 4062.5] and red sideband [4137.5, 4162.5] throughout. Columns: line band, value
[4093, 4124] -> 2.85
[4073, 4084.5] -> 0.00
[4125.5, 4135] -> 0.11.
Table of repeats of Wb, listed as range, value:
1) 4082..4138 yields 26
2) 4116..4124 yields 27.8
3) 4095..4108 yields 21.9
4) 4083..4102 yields 25.1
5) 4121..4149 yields 27.3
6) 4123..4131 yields 28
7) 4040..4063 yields 27.4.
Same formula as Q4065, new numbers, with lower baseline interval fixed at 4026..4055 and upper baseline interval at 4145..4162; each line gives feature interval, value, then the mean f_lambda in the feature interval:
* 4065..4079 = 0.0 angstrom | 27.6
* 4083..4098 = 0.6 angstrom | 26.5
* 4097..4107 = 2.5 angstrom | 20.8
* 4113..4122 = 0.1 angstrom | 27.4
